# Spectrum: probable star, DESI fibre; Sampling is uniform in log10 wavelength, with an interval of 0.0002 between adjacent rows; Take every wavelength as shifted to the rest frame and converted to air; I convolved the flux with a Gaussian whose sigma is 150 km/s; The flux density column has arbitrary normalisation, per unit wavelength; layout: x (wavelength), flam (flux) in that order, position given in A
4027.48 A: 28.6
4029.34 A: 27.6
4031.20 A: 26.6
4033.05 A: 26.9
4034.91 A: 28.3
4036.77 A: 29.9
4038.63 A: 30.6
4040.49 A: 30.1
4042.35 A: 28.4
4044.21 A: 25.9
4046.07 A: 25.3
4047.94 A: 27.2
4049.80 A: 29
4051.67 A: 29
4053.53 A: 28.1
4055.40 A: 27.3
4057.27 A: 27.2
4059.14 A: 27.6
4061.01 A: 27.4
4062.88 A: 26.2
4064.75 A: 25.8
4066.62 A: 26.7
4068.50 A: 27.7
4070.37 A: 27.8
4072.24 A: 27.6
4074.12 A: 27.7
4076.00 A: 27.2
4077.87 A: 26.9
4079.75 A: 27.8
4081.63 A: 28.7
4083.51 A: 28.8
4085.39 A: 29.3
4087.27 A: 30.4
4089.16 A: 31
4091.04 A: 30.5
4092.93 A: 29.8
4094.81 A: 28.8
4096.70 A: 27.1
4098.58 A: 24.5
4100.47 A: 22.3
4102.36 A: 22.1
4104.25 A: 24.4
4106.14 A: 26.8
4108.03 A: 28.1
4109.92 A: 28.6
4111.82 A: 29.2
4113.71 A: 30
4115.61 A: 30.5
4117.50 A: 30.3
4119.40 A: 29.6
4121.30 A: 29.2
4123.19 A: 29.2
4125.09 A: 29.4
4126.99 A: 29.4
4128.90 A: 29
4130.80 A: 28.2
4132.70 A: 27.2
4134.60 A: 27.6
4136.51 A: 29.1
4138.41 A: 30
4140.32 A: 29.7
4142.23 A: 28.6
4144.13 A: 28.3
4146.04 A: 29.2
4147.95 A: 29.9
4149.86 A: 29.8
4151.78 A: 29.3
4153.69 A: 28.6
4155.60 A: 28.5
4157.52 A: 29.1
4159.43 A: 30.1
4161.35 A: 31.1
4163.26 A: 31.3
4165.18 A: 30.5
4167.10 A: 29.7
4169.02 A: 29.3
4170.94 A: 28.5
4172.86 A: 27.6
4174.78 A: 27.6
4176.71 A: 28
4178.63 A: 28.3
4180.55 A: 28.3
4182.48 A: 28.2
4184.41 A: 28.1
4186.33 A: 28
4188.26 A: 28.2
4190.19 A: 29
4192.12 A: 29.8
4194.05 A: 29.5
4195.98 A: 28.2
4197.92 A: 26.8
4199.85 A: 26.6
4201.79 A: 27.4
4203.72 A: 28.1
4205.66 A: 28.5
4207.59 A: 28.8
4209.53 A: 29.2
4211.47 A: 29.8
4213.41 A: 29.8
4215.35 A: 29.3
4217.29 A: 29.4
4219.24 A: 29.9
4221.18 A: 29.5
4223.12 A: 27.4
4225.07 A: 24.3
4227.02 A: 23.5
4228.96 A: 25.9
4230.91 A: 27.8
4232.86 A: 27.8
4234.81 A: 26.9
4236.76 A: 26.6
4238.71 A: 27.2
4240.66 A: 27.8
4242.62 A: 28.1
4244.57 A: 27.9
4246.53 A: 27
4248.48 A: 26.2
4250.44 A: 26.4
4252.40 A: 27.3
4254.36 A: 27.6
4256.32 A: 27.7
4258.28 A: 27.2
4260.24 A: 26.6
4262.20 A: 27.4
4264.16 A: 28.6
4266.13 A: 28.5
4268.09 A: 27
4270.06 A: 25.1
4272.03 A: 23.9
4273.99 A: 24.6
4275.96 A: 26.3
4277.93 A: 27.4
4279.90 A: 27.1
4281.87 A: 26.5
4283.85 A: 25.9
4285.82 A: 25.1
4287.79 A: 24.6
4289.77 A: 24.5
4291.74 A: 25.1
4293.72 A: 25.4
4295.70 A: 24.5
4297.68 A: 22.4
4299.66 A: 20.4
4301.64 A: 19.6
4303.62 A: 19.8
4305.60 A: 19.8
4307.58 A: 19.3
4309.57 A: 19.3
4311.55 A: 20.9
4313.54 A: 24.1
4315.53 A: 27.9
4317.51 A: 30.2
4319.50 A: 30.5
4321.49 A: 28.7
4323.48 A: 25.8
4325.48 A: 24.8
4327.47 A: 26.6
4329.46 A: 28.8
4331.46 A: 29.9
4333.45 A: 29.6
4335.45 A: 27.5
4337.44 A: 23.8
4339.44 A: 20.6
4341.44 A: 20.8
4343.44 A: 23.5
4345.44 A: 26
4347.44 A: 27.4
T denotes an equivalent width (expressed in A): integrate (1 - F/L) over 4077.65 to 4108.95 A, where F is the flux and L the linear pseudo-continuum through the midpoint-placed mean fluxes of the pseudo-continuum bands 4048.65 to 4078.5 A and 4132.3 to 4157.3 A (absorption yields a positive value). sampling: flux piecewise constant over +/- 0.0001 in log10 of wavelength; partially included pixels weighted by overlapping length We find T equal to 0.6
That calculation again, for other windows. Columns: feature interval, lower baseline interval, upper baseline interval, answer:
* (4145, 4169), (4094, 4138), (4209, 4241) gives -1.6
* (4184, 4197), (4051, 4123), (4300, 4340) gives -1.1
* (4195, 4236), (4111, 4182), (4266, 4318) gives -1.6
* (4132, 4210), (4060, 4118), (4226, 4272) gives -4.1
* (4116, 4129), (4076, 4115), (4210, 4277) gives -0.9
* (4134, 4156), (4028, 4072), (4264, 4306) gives -2.2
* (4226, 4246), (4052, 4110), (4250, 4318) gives -1.1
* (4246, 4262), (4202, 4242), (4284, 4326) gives -0.4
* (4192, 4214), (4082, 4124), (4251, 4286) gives -1.0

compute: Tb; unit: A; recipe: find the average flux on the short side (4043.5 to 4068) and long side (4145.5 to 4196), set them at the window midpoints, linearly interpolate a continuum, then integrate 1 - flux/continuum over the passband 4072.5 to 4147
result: -0.7 A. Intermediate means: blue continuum 27.1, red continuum 29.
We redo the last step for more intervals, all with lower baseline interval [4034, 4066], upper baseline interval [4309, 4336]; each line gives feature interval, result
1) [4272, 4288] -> 0.68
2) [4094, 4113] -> 0.98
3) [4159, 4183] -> -1.50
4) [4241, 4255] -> -0.05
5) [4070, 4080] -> 0.10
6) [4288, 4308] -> 3.49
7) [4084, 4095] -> -0.92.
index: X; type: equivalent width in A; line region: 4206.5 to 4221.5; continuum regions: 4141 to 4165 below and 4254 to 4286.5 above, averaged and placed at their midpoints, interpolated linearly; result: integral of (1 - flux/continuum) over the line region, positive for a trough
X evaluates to -0.8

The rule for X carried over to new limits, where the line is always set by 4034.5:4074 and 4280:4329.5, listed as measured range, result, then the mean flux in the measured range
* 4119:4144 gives -2.0 A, 28.9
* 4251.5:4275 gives -1.7 A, 26.8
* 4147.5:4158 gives -1.1 A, 29.1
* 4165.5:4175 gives -0.9 A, 28.7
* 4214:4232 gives -1.4 A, 27.5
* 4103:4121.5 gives -1.1 A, 28.5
